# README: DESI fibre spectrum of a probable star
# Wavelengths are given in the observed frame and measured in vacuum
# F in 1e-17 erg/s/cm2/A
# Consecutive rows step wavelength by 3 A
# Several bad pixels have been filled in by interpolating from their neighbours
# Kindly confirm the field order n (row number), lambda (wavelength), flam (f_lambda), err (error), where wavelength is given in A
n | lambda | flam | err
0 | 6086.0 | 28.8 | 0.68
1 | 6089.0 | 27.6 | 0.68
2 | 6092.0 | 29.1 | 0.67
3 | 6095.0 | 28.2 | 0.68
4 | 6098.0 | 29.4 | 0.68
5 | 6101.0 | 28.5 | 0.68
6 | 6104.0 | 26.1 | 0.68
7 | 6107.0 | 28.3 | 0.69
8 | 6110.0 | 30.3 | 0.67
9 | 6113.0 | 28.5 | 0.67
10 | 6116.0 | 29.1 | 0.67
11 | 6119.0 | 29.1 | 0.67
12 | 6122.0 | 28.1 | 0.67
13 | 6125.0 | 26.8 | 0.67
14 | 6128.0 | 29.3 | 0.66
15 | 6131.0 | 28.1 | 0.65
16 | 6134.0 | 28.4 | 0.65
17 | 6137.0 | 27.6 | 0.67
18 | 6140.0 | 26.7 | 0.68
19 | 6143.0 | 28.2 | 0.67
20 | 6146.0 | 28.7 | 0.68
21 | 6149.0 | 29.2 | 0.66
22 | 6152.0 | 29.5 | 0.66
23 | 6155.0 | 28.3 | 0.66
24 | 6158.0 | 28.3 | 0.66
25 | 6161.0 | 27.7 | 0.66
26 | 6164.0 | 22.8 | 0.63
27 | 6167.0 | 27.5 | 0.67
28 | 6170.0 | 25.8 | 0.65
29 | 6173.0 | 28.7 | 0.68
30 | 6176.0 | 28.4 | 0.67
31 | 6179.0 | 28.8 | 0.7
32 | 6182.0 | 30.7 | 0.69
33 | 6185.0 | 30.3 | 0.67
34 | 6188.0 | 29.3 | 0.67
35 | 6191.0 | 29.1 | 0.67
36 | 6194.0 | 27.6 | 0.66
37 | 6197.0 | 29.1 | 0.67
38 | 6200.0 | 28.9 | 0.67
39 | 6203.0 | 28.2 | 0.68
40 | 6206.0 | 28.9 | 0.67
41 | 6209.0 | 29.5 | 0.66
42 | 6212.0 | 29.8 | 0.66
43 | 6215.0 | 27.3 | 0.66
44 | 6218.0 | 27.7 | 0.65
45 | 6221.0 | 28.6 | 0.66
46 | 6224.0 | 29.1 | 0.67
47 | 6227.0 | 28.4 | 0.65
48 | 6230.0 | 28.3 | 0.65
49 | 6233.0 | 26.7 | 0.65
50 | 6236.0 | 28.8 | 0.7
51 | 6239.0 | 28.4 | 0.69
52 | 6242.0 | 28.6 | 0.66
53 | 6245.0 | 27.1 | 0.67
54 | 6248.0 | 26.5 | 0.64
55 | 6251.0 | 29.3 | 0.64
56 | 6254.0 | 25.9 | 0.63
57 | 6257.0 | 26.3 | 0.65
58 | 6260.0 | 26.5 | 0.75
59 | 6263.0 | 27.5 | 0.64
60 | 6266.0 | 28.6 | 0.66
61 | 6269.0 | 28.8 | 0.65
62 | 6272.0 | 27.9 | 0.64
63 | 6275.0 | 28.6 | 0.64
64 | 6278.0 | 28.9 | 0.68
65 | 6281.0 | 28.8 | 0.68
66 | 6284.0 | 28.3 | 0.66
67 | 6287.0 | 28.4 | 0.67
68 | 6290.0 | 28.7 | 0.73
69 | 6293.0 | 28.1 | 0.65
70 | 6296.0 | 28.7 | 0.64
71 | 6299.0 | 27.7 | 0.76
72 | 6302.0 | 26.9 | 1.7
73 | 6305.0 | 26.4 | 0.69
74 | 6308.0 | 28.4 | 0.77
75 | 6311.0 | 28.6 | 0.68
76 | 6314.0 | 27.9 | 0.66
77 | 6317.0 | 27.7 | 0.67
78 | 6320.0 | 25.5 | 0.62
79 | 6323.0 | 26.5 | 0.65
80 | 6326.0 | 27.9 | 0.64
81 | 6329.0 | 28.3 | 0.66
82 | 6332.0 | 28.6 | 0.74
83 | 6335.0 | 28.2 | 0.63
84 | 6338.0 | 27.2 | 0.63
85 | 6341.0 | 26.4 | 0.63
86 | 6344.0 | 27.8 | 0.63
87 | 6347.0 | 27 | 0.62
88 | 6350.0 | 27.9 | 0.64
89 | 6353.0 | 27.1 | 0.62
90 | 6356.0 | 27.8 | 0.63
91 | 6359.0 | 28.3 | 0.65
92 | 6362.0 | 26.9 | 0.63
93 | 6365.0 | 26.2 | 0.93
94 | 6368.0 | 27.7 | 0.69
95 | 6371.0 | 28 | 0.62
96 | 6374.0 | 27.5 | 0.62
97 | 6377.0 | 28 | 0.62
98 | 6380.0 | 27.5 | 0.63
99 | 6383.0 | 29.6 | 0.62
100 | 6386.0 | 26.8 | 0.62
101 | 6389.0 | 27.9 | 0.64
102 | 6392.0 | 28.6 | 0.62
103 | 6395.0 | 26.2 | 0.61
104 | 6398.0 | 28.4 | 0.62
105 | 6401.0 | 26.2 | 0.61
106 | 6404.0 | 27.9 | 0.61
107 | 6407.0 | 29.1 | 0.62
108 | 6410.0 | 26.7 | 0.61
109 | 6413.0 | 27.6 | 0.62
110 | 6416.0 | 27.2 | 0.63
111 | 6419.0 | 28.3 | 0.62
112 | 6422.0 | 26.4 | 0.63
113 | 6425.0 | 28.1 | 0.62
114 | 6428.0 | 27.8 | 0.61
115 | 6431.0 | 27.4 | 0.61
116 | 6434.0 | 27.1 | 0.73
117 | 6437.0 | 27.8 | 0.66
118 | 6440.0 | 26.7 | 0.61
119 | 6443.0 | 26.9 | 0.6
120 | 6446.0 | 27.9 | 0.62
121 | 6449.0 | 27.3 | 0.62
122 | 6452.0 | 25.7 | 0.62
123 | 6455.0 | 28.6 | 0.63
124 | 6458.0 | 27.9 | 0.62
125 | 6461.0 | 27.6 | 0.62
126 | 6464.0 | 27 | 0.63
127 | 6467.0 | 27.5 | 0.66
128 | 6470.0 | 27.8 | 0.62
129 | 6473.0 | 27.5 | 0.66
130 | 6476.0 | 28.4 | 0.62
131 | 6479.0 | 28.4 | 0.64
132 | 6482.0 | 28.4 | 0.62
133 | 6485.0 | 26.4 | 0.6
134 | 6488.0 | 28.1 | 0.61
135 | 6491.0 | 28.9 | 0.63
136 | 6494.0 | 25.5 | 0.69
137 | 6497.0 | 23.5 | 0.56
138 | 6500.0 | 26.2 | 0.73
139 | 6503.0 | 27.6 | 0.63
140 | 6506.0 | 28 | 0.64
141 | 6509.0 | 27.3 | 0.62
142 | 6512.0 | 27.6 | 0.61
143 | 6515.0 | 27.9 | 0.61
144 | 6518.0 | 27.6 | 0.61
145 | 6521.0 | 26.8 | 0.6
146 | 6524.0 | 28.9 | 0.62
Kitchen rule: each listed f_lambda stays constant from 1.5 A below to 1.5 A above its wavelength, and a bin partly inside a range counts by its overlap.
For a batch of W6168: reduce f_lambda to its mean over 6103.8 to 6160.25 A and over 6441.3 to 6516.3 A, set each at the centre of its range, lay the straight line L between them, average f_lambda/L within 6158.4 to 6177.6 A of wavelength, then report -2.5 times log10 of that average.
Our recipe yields 0.054 mag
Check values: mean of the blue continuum 28.4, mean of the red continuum 27.4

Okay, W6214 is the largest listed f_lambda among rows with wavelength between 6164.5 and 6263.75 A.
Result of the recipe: 30.7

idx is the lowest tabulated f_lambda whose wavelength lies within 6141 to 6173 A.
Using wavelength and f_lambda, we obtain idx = 22.8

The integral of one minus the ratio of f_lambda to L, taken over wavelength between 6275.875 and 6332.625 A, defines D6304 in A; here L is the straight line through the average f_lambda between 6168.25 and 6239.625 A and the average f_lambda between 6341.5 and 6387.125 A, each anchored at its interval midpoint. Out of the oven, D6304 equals 0.1 A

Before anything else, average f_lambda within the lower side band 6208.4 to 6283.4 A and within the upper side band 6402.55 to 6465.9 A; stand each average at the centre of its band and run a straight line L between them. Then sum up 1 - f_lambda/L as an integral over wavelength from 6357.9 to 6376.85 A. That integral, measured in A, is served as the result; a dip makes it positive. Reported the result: 0.2 A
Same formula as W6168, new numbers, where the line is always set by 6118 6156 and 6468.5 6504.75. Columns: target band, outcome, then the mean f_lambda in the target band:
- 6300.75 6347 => 0.01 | 27.5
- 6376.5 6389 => -0.02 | 28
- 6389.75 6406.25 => 0.00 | 27.6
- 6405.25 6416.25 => -0.01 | 27.7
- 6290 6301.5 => -0.01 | 28.1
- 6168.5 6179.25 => 0.01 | 27.8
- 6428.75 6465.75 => 0.00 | 27.3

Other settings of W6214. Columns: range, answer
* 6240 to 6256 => 29.3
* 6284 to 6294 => 28.7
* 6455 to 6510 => 28.9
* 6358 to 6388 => 29.6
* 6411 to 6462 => 28.6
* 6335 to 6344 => 28.2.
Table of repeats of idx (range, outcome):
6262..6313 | 26.4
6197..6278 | 25.9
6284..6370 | 25.5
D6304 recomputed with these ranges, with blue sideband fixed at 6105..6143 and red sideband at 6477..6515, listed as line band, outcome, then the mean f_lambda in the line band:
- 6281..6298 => -0.4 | 28.5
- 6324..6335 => -0.2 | 28.2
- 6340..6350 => 0.2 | 27.2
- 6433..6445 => 0.1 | 27.2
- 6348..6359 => 0.0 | 27.7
